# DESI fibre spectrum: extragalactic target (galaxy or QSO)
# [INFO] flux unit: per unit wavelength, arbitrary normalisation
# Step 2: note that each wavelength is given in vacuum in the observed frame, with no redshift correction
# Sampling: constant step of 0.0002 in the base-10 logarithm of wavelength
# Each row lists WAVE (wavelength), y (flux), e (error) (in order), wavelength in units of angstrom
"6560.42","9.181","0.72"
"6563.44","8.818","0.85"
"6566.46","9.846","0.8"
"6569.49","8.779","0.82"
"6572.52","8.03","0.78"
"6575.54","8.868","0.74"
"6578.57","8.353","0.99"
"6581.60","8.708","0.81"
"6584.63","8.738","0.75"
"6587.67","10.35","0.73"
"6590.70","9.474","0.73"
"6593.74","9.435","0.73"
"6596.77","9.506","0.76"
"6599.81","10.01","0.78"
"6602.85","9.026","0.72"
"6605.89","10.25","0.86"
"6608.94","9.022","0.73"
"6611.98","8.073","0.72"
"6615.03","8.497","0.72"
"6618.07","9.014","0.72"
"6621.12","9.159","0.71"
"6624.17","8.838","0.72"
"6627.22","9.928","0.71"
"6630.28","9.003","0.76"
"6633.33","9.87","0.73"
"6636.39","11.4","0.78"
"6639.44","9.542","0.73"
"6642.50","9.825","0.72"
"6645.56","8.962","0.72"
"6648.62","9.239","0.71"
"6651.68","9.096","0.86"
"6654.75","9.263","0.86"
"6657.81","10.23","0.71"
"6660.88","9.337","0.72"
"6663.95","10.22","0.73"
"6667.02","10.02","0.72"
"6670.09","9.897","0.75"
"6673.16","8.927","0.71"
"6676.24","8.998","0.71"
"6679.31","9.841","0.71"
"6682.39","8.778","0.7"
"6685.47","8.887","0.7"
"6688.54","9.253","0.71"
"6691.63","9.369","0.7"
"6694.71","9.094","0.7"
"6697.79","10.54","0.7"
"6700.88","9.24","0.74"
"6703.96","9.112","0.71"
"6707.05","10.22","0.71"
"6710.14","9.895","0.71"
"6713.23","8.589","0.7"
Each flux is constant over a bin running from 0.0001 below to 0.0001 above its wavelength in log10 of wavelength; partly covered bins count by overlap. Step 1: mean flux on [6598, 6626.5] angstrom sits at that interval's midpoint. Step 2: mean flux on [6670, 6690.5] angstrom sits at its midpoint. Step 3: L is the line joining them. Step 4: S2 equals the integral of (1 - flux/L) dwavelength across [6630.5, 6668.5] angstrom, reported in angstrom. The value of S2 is -2.4 angstrom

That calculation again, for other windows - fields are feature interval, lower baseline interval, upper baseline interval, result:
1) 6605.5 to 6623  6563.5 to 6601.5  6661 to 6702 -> 0.64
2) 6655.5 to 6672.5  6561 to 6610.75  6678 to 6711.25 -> -0.84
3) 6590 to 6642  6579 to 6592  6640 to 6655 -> -0.89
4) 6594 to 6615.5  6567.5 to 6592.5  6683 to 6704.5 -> -0.53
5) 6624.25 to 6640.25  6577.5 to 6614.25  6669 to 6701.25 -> -1.01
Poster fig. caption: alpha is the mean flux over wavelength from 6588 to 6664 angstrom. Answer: 9.45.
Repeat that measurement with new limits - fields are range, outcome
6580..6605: 9.42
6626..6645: 9.88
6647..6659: 9.43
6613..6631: 9.05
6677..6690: 9.18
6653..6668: 9.79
